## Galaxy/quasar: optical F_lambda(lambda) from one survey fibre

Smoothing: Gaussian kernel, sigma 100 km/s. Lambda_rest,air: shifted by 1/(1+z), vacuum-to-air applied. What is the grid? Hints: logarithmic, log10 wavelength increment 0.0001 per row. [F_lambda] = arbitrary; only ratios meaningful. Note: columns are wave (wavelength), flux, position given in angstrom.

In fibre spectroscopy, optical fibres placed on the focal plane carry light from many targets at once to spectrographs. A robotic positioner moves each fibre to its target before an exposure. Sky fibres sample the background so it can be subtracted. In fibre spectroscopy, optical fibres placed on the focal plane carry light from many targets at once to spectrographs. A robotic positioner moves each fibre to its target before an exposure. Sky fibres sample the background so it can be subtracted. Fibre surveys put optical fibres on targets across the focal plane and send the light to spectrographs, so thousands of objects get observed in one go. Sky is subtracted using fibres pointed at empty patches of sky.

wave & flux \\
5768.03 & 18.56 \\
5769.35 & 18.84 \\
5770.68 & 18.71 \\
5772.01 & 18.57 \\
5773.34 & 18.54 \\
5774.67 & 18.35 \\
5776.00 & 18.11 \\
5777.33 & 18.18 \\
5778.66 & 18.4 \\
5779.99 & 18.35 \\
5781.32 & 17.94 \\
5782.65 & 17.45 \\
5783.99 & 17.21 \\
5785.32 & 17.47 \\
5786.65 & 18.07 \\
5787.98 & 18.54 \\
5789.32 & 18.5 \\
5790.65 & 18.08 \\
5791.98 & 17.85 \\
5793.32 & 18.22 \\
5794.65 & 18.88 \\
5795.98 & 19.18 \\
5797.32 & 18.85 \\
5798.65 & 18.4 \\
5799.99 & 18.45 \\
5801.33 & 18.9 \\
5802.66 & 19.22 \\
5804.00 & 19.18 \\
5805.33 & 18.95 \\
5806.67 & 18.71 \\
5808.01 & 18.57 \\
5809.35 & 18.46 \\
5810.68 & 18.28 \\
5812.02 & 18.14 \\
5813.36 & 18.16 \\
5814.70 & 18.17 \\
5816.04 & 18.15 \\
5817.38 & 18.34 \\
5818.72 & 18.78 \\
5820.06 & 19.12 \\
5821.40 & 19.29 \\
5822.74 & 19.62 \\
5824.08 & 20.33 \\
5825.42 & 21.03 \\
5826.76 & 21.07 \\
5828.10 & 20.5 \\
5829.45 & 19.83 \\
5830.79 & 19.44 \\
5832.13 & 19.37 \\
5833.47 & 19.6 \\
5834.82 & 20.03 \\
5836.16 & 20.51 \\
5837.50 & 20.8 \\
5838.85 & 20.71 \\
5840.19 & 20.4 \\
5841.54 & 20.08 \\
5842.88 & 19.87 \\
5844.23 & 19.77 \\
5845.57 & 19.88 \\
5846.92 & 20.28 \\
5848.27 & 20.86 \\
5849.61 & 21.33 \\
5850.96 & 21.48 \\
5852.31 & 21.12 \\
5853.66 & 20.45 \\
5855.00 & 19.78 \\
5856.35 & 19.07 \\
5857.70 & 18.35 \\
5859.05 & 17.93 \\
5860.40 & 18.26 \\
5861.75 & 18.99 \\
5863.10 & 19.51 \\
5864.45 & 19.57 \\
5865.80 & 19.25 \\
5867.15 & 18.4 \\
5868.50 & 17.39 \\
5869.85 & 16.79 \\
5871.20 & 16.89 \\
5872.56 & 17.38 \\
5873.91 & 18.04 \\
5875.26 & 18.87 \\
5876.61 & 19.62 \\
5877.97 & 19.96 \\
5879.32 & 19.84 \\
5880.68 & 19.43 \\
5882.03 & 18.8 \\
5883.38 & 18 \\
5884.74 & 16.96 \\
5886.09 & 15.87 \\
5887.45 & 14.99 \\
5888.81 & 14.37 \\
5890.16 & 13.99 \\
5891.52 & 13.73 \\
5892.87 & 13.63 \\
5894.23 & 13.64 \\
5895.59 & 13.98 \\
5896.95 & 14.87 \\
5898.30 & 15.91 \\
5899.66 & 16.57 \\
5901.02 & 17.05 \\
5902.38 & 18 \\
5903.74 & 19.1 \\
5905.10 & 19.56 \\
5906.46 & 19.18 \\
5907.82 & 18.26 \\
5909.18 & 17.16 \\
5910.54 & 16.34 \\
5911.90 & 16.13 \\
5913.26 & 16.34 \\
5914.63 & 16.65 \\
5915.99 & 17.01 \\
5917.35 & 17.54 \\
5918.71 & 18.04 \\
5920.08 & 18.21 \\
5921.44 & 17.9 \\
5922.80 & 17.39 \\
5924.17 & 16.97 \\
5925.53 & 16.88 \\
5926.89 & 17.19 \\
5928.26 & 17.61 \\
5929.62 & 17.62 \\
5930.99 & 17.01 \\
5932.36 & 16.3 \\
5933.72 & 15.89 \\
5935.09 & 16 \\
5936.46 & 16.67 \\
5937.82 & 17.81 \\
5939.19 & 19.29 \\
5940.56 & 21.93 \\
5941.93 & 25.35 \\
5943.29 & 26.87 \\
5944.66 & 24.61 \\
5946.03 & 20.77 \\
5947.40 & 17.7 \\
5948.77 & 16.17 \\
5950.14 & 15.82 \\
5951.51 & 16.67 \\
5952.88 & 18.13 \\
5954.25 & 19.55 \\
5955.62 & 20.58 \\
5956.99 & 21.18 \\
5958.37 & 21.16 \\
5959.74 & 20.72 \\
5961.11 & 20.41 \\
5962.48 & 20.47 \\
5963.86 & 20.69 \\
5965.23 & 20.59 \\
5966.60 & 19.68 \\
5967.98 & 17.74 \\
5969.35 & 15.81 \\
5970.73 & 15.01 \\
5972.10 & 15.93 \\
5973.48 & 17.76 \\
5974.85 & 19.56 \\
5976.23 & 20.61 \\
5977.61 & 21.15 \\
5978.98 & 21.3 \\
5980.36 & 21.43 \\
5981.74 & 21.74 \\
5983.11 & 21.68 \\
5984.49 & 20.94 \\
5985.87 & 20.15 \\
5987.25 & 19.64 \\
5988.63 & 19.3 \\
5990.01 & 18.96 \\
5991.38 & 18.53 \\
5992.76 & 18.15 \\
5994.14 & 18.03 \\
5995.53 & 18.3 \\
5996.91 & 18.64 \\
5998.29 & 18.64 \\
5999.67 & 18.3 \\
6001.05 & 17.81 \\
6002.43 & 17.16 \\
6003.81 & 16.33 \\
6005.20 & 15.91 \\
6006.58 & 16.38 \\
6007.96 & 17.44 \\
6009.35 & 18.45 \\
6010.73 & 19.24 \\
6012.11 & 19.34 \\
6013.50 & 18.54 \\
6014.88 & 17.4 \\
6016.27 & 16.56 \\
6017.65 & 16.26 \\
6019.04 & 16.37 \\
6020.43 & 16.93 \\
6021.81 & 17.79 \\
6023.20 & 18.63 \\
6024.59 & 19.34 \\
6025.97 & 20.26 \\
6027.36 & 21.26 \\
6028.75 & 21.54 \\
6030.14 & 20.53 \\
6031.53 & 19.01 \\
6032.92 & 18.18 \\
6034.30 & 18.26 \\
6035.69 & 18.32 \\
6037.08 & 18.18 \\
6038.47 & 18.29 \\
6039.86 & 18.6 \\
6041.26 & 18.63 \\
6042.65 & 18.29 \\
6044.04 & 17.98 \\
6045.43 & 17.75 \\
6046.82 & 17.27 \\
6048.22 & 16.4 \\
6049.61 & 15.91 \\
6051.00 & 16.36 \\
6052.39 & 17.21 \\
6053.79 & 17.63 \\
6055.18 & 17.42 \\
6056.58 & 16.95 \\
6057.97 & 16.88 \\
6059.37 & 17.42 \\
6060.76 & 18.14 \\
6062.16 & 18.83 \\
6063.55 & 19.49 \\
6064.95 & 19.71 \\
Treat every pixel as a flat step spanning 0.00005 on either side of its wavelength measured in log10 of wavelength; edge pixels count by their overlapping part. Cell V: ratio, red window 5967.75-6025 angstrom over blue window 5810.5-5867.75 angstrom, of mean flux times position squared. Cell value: 0.99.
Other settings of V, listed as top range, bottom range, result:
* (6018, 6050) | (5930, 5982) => 0.98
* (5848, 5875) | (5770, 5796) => 1.07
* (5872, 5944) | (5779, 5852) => 0.94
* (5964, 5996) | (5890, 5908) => 1.22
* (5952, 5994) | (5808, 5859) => 1.04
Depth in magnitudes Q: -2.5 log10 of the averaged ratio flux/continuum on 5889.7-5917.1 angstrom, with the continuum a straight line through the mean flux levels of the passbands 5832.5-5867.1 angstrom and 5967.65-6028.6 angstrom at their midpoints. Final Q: 0.183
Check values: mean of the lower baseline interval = 19.9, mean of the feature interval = 16.4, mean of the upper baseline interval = 18.5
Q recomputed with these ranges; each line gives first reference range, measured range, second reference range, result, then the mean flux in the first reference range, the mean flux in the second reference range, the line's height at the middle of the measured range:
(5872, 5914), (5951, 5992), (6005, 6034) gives -0.10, 17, 18.4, 17.8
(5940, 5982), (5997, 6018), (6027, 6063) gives 0.07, 19.9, 18.1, 18.9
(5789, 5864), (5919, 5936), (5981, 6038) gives 0.11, 19.4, 18.6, 19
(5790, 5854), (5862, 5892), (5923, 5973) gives 0.09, 19.5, 18.8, 19.2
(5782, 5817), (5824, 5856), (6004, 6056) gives -0.11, 18.4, 18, 18.3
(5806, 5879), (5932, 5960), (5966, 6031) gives -0.04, 19.3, 18.6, 18.9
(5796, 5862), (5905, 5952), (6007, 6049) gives 0.04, 19.5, 18.3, 18.9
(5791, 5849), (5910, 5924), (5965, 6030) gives 0.11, 19.4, 18.6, 19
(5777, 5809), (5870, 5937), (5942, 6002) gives 0.13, 18.4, 19.5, 19.1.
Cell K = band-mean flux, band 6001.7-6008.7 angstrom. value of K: 16.7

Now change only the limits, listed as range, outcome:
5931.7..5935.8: 16.1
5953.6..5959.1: 20.6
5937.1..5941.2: 19.6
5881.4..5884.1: 18.4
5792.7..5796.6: 18.8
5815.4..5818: 18.2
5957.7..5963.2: 20.7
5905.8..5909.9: 18.2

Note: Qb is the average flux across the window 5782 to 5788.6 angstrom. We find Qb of 17.7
